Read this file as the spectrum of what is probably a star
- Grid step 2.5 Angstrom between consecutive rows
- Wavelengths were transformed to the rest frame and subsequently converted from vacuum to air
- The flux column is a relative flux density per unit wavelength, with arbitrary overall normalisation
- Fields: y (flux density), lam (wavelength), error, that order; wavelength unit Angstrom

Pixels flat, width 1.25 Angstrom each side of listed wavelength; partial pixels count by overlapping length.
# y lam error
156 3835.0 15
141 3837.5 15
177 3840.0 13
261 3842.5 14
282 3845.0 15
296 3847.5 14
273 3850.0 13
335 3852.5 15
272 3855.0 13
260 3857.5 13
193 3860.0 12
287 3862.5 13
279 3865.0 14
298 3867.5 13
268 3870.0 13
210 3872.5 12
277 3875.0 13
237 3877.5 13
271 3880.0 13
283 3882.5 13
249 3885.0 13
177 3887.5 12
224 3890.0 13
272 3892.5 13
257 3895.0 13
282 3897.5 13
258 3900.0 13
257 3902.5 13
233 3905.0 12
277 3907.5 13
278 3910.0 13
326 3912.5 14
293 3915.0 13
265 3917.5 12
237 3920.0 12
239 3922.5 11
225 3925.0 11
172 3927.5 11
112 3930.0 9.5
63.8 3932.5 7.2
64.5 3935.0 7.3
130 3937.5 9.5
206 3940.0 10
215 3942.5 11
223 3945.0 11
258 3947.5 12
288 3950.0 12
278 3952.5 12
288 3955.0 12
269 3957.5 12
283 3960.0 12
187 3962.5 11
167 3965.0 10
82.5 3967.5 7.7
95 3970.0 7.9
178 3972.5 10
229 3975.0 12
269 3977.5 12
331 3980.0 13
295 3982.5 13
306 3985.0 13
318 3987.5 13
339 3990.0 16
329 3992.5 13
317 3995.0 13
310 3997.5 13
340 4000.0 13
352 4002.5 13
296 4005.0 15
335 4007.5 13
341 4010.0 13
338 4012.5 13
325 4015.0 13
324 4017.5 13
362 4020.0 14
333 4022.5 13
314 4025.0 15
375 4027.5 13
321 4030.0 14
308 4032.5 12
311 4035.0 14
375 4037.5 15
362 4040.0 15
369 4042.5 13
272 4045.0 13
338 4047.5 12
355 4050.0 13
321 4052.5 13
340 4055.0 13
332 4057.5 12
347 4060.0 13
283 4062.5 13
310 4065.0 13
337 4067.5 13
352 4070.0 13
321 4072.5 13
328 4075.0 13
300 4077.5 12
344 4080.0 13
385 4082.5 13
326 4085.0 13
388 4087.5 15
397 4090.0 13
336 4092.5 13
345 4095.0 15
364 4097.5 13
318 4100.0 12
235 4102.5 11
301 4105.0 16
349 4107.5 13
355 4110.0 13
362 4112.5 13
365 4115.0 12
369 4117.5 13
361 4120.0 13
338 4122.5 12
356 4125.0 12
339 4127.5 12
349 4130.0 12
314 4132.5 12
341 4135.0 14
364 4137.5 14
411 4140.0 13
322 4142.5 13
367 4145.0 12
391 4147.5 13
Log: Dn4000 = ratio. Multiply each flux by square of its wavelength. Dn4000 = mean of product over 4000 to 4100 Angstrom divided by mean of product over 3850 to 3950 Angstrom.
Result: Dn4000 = 1.5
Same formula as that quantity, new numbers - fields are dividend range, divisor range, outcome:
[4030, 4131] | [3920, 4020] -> 1.42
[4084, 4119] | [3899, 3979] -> 1.72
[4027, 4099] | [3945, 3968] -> 1.50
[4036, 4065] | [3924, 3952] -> 1.96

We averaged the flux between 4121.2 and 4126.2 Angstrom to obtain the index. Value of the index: 347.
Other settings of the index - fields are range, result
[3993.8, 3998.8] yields 314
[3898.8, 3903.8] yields 257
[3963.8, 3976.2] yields 150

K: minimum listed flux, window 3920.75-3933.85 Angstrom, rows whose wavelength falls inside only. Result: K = 63.8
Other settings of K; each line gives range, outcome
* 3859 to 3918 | 177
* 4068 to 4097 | 300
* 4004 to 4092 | 272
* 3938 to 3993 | 82.5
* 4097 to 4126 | 235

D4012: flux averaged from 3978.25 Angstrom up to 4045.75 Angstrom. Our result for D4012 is 330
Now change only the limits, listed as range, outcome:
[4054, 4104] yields 334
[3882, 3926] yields 257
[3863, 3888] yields 258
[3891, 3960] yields 233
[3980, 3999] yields 318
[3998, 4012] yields 332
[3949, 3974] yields 211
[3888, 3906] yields 252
